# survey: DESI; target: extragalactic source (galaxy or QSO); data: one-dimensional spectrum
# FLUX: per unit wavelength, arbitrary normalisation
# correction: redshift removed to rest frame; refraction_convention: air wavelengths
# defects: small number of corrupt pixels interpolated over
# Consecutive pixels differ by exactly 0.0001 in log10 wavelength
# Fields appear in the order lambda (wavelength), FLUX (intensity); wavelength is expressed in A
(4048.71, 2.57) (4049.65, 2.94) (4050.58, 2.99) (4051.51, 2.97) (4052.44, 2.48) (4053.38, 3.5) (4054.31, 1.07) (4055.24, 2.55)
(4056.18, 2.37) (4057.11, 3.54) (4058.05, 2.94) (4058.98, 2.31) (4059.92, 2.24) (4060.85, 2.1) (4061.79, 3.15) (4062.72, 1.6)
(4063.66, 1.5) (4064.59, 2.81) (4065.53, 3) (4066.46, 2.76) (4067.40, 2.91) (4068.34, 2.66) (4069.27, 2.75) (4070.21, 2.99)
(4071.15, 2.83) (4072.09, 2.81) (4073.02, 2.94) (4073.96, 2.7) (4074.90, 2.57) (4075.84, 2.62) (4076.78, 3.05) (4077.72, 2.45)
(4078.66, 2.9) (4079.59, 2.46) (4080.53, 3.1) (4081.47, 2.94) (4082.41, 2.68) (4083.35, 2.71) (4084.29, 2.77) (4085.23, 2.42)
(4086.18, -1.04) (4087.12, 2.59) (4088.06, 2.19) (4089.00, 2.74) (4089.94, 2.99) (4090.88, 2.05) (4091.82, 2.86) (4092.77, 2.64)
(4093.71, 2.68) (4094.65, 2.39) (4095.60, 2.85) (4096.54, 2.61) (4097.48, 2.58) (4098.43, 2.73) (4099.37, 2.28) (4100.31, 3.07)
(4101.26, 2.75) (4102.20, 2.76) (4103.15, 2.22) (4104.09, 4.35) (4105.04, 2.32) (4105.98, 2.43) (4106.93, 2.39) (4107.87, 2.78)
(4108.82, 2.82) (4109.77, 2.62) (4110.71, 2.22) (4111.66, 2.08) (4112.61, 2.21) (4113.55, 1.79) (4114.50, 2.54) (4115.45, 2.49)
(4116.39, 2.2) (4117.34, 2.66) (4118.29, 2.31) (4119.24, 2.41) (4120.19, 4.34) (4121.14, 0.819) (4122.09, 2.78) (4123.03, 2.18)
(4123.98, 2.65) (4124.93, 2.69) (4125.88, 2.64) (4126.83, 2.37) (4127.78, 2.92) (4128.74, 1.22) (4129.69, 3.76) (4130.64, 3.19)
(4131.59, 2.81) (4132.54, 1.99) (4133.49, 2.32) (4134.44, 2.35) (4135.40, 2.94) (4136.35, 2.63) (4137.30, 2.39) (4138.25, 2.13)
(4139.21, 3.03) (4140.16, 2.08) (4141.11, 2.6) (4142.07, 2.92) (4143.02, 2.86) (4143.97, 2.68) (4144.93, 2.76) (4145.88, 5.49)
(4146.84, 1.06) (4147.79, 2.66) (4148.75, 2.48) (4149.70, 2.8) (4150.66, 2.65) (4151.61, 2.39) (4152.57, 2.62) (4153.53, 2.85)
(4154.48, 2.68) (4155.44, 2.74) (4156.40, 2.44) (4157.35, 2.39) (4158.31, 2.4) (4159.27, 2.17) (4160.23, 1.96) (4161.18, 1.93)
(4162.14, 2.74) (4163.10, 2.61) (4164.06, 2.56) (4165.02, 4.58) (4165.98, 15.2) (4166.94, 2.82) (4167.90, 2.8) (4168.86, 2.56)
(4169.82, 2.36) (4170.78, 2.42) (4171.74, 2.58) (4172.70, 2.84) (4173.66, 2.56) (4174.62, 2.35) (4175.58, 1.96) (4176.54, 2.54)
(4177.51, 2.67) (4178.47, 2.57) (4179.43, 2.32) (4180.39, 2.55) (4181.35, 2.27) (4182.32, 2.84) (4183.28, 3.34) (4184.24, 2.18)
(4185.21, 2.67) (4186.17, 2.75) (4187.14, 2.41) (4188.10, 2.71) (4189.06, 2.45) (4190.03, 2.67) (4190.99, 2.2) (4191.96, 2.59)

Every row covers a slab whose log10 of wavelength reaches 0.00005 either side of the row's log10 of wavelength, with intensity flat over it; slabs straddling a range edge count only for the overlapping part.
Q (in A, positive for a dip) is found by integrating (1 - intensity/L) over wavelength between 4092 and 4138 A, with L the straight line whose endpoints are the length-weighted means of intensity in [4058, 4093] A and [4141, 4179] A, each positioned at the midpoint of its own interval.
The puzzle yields 2.8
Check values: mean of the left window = 2.54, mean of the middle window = 2.57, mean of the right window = 2.96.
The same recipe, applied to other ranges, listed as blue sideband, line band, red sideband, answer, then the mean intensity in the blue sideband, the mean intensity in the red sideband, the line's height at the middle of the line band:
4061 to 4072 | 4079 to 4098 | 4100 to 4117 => 0.9 A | 2.62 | 2.55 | 2.59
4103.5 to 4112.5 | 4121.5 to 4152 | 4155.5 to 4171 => 3.9 A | 2.64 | 3.37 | 3.02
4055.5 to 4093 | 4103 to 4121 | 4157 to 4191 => 0.9 A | 2.56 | 2.93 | 2.7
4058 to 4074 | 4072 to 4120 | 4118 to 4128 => 0.5 A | 2.6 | 2.55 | 2.58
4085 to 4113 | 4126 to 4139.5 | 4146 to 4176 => 0.9 A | 2.49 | 2.97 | 2.75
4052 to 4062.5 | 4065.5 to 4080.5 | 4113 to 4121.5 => -1.6 A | 2.54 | 2.42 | 2.51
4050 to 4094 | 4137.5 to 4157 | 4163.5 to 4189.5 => 1.8 A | 2.57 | 3.1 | 2.96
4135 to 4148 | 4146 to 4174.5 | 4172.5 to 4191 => -4.1 A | 2.73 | 2.55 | 2.65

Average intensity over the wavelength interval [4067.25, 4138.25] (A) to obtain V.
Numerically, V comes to 2.57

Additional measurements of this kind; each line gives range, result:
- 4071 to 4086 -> 2.67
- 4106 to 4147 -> 2.57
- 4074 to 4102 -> 2.54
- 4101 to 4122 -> 2.53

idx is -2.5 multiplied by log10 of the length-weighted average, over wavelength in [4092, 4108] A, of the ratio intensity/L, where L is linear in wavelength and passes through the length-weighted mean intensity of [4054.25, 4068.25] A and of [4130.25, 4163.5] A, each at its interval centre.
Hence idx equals -0.06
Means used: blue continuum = 2.5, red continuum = 2.59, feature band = 2.7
